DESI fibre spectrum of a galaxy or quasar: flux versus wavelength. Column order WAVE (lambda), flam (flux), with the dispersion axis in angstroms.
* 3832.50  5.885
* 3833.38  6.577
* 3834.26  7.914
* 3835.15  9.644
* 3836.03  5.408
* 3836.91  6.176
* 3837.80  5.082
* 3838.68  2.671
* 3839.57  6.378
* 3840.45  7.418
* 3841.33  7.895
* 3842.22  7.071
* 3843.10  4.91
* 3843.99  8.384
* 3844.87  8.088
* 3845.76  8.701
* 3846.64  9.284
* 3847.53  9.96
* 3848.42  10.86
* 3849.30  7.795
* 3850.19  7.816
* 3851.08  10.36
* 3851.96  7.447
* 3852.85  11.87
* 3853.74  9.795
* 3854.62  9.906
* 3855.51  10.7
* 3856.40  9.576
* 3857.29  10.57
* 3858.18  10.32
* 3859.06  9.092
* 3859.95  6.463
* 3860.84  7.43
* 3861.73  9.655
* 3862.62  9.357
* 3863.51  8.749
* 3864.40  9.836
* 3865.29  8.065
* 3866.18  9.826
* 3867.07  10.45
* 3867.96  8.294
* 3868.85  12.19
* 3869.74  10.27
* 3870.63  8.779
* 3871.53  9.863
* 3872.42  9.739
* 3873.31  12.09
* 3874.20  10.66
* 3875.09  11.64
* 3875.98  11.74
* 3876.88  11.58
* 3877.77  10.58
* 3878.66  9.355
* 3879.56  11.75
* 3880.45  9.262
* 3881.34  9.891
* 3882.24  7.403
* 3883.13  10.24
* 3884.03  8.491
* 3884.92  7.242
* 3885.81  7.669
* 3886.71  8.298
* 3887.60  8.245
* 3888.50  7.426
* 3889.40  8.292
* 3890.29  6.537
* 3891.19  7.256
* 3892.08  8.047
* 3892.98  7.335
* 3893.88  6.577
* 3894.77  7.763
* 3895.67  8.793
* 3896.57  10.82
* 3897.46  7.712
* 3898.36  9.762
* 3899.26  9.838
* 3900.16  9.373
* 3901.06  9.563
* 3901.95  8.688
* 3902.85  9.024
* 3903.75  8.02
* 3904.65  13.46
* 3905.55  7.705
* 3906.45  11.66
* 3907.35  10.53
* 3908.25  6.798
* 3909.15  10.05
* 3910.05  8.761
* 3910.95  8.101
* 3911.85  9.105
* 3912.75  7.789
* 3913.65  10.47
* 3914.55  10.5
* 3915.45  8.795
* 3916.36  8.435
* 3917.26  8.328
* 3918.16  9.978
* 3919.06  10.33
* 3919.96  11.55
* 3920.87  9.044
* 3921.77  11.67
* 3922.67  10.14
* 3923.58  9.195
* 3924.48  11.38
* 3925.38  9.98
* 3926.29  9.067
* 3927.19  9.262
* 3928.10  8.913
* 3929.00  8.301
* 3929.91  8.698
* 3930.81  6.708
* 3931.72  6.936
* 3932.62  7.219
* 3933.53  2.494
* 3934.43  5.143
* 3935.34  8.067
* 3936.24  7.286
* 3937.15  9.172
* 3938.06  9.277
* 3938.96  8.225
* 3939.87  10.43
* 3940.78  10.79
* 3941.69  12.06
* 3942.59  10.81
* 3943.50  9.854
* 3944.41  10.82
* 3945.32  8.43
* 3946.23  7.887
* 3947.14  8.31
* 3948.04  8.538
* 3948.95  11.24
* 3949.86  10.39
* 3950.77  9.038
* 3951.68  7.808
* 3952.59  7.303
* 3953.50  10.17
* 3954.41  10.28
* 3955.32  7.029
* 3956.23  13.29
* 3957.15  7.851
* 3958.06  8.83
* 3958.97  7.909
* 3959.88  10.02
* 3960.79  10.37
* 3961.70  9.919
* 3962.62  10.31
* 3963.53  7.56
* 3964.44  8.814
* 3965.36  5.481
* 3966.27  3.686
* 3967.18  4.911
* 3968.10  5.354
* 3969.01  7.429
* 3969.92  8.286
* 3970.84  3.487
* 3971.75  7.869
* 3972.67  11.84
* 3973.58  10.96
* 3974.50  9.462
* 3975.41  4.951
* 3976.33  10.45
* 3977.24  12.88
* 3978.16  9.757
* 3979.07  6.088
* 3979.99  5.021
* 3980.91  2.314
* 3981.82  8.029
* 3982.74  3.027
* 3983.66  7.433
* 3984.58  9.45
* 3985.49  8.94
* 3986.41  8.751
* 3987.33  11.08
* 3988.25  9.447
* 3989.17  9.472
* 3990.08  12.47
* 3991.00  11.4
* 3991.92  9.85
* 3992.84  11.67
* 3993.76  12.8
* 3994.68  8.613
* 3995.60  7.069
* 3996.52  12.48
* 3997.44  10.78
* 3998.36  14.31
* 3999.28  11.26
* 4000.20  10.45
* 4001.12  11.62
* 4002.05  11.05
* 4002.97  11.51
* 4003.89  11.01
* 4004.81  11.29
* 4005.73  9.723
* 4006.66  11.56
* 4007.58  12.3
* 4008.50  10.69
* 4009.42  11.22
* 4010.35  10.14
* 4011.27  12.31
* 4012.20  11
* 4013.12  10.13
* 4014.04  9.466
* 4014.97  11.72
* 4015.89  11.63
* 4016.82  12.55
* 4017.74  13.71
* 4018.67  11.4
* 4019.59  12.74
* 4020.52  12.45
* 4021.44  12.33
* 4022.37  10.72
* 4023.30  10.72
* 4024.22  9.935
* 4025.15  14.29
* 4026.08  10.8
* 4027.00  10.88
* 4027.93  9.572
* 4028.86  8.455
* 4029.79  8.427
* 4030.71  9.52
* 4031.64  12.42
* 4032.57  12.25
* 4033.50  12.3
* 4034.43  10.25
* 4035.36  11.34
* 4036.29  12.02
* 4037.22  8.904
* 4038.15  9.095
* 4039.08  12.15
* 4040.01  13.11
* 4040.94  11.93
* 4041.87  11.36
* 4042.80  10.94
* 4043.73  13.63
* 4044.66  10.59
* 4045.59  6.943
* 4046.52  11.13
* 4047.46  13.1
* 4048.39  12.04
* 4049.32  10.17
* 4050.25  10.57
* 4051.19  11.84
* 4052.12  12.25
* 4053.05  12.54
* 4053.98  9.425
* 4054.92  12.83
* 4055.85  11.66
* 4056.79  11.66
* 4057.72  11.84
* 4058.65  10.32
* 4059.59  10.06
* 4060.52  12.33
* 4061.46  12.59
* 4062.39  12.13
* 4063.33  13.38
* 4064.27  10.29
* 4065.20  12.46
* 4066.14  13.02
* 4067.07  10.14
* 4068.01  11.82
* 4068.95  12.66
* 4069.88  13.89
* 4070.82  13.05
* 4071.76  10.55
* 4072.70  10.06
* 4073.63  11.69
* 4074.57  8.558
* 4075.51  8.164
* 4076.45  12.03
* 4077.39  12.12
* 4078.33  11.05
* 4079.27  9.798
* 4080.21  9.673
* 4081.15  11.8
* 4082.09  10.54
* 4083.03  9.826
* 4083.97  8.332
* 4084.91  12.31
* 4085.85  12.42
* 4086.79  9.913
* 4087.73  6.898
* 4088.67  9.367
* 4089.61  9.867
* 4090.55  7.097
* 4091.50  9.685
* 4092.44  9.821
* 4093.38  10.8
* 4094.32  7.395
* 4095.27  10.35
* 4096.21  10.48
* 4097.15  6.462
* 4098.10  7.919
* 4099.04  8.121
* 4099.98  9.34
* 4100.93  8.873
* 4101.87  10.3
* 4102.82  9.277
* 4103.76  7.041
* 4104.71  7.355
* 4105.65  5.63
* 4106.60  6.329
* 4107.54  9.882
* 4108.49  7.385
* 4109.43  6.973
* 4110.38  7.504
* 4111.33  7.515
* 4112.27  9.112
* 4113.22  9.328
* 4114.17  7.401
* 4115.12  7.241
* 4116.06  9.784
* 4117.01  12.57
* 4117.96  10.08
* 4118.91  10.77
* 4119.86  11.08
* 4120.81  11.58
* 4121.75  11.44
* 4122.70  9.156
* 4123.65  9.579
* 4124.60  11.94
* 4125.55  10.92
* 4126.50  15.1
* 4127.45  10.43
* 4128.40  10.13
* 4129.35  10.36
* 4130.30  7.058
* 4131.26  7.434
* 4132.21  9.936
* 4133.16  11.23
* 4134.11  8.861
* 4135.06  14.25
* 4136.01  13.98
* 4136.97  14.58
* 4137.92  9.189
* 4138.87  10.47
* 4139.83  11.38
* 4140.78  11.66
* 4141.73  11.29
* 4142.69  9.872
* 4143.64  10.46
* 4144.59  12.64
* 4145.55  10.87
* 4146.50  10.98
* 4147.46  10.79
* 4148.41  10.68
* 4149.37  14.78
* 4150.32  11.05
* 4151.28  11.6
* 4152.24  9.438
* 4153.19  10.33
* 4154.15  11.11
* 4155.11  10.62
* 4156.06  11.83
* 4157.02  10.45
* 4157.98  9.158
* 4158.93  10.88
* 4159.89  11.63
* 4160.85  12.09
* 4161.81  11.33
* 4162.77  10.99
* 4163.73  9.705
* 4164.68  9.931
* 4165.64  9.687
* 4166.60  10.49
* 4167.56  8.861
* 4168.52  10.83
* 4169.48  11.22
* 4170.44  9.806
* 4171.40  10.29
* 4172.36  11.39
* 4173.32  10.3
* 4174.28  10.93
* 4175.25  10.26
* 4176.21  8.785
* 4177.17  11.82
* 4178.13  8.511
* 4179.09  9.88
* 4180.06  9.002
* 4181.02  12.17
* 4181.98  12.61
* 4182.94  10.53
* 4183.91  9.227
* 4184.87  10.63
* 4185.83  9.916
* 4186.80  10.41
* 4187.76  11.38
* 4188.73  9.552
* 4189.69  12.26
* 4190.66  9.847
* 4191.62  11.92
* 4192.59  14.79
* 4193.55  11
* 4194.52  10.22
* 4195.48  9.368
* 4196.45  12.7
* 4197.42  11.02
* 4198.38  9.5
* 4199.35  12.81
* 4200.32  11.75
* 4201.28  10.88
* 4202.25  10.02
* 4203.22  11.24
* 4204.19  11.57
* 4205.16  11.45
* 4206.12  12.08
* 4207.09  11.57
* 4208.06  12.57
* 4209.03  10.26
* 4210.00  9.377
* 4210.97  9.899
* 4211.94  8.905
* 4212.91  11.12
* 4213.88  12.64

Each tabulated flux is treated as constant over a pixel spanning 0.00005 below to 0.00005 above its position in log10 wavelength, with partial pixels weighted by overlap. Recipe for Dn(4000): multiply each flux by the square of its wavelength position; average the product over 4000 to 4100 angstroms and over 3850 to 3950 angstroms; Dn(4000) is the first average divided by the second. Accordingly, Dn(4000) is 1.28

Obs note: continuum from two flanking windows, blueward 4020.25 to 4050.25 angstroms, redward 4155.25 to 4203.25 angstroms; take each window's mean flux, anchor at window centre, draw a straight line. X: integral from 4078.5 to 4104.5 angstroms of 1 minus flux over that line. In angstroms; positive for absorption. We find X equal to 3.6 angstroms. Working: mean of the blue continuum 11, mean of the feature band 9.39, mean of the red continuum 10.7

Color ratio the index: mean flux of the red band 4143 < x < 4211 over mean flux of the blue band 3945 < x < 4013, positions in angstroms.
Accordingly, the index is 1.2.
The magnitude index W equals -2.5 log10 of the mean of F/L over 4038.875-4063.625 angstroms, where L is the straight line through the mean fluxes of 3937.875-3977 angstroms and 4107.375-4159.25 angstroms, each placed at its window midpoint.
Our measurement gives -0.191 mag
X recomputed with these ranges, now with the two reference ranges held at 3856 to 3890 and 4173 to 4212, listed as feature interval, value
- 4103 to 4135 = 3.4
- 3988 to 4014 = -2.5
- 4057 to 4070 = -2.0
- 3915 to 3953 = 2.9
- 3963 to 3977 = 3.4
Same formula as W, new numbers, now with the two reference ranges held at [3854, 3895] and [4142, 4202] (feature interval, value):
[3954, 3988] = 0.20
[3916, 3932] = 0.02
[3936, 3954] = 0.02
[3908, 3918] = 0.06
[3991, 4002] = -0.12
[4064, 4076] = -0.10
